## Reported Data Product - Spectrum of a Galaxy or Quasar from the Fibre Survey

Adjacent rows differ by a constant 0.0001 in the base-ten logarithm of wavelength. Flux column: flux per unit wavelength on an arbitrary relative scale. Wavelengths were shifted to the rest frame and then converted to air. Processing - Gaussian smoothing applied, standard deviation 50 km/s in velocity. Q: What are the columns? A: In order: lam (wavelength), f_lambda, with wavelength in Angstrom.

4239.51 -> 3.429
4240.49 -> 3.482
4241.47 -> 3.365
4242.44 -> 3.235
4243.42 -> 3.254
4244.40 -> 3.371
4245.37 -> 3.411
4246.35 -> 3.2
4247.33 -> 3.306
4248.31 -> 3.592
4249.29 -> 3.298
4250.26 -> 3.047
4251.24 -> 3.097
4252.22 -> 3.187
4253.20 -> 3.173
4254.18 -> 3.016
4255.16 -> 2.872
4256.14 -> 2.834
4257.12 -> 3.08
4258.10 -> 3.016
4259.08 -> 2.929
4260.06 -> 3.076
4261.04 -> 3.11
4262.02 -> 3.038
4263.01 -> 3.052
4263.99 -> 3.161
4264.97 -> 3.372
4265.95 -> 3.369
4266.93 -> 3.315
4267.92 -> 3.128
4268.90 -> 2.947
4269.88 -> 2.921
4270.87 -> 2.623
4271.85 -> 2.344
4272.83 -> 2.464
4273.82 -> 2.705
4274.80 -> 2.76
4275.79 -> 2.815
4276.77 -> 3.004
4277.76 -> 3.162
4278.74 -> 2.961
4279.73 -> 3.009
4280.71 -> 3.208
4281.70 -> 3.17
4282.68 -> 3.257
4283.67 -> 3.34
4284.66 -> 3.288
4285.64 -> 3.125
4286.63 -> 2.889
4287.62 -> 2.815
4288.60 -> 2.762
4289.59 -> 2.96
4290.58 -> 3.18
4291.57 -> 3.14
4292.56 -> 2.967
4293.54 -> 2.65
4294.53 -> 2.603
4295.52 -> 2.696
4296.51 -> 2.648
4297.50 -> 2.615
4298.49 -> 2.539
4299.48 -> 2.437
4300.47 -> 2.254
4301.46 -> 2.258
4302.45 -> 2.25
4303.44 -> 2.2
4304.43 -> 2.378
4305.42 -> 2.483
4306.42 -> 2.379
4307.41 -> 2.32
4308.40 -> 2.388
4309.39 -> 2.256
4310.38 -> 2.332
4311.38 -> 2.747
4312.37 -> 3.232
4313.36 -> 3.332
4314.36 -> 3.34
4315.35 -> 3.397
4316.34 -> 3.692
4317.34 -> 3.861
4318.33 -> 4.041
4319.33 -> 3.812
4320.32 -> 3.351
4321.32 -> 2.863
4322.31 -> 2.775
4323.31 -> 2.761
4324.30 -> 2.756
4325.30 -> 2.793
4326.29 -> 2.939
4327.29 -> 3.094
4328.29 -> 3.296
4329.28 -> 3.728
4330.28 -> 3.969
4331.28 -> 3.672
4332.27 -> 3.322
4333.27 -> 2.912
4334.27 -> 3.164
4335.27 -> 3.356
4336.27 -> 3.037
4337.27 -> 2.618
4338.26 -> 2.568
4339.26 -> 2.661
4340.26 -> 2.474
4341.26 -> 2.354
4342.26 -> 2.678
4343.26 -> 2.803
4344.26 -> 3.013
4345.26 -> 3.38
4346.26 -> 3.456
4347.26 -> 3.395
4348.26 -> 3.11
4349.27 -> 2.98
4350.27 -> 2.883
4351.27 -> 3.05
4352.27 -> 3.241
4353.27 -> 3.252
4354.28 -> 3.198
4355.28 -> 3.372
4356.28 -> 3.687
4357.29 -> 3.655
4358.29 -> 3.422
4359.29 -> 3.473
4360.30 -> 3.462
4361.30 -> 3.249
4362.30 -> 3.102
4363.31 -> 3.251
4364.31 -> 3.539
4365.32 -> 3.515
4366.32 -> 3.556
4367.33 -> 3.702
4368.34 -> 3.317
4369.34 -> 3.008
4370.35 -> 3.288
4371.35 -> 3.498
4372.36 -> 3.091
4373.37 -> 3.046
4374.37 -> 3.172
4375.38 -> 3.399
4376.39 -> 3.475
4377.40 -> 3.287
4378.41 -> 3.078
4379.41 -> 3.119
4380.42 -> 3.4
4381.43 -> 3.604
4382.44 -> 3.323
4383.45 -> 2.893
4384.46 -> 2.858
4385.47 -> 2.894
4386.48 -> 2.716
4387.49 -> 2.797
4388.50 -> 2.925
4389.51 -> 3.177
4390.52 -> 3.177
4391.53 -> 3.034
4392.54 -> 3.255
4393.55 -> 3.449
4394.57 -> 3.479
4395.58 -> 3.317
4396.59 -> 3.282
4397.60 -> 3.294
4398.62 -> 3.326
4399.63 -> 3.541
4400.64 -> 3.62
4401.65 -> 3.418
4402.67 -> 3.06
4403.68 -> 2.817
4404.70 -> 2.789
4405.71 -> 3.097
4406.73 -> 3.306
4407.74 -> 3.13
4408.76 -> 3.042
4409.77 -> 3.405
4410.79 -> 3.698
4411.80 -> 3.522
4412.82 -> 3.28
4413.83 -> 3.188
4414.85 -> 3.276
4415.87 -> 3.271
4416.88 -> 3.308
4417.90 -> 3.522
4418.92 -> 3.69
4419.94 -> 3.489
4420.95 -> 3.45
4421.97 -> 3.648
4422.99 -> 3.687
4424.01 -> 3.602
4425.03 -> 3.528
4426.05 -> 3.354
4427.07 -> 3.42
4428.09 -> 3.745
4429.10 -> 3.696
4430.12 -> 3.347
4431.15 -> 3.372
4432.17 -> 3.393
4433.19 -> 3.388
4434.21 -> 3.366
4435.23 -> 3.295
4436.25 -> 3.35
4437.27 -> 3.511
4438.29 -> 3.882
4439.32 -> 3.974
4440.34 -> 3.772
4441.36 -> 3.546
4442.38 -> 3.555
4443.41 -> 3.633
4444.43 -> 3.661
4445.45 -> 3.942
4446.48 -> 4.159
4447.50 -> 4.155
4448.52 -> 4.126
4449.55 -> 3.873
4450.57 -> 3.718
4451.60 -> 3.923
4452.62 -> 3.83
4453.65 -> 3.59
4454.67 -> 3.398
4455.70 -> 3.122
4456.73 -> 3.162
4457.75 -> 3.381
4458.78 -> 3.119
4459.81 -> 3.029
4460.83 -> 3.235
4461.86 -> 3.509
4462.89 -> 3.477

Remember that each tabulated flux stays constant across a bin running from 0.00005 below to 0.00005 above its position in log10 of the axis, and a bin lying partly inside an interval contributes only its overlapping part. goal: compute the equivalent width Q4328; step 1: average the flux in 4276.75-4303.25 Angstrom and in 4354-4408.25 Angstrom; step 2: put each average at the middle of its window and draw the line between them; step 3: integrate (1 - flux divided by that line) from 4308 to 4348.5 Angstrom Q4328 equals -0.98 Angstrom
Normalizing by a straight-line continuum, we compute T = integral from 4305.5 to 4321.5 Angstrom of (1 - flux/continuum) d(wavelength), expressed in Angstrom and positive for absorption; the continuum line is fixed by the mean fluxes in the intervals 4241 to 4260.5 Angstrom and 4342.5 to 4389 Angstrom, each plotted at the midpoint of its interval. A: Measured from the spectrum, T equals 0.7 Angstrom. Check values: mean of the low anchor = 3.17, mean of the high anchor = 3.23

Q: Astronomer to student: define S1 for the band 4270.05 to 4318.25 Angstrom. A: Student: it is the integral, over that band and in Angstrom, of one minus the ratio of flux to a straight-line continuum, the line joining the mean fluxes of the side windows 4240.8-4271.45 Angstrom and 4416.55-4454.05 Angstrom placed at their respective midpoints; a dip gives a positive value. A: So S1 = 6.20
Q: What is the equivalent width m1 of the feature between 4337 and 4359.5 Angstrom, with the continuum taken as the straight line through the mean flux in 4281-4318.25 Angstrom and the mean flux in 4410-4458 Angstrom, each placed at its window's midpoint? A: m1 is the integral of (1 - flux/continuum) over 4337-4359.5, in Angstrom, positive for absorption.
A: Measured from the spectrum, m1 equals 0.20 Angstrom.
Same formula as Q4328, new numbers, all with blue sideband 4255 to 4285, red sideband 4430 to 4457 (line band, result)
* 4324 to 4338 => 0.20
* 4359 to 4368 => -0.20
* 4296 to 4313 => 3.66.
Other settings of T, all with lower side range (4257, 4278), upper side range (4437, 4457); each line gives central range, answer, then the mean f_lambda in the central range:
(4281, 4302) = 1.6 Angstrom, 2.84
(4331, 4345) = 1.6 Angstrom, 2.9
